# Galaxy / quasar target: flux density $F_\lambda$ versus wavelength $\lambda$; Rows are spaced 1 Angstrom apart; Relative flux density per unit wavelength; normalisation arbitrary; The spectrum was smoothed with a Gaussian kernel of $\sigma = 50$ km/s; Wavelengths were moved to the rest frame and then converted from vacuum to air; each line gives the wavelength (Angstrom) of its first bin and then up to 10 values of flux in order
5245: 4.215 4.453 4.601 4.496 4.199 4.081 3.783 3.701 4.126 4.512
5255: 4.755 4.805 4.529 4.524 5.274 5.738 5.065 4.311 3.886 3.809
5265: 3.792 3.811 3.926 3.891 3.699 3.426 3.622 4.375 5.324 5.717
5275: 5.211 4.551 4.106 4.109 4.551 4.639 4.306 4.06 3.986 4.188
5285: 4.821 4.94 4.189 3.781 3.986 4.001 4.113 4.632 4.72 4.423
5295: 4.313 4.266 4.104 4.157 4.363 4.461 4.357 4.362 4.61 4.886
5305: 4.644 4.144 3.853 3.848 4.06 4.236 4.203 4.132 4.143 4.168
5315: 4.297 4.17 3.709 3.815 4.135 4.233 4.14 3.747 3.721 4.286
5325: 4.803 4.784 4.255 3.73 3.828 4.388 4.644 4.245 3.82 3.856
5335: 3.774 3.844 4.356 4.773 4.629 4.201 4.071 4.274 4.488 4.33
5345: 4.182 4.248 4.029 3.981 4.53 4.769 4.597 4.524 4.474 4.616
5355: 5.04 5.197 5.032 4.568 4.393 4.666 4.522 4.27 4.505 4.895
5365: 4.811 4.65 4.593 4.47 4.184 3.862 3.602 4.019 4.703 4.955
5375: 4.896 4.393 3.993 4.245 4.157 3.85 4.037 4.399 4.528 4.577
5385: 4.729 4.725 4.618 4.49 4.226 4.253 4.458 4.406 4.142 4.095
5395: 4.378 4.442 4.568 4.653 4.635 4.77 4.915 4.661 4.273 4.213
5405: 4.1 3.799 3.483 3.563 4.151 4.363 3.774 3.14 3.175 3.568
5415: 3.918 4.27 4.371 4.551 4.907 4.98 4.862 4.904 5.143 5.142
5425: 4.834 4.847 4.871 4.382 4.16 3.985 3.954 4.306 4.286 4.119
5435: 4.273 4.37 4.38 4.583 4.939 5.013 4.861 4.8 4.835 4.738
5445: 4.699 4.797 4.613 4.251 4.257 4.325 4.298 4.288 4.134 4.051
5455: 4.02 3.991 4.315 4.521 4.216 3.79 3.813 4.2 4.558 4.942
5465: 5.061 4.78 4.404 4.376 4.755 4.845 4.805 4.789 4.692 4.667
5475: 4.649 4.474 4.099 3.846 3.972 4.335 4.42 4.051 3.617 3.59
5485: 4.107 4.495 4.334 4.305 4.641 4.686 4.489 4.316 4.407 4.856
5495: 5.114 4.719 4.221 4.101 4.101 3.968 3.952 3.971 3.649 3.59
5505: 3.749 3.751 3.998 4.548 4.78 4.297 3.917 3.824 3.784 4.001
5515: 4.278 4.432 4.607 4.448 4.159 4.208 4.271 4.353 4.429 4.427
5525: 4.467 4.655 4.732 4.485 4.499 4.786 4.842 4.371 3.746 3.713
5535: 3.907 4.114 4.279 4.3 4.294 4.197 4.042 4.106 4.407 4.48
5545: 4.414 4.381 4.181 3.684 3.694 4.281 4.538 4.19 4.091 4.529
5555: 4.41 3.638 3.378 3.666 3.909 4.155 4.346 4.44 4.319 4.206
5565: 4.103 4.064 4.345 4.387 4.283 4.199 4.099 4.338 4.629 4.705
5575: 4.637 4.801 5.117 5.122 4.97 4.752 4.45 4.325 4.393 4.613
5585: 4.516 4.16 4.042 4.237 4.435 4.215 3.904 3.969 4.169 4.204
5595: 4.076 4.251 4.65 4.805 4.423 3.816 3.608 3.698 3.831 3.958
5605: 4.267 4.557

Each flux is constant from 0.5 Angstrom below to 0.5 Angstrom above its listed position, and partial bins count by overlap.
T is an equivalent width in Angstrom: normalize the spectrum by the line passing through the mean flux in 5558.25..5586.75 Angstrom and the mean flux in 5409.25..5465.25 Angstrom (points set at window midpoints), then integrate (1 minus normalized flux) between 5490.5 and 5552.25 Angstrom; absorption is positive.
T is 2.38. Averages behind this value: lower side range 4.4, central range 4.25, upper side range 4.43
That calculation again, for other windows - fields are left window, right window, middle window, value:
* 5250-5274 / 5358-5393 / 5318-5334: 0.8 Angstrom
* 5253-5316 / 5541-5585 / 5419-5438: -1.0 Angstrom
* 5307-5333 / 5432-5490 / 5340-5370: -2.1 Angstrom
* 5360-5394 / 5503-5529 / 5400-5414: 1.2 Angstrom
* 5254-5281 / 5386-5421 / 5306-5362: 0.9 Angstrom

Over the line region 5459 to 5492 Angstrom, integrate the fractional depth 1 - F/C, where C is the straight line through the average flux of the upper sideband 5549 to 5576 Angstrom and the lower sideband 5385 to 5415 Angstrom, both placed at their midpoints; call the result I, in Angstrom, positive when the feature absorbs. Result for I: -1.33 Angstrom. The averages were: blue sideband 4.21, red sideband 4.23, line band 4.39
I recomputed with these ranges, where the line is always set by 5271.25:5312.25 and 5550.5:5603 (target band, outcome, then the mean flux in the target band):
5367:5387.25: 0.02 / 4.35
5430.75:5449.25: -0.89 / 4.54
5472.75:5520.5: 0.93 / 4.23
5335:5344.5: 0.14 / 4.3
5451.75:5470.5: -0.20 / 4.37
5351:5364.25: -0.92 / 4.66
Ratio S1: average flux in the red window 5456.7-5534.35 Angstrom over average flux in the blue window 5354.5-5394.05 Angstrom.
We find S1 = 0.97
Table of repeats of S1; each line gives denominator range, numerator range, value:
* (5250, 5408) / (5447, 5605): 0.99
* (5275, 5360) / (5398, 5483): 1.02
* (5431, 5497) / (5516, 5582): 0.98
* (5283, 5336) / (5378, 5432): 1.03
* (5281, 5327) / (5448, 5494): 1.03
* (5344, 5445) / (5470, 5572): 0.96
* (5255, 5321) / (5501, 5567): 0.97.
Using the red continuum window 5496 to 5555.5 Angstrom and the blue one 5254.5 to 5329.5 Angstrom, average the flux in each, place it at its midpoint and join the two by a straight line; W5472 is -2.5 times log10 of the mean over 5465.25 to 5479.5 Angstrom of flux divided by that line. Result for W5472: -0.070 mag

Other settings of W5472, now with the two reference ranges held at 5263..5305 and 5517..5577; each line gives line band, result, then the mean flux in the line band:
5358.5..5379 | -0.03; 4.42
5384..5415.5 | 0.02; 4.22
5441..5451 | -0.07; 4.59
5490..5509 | 0.02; 4.22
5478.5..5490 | 0.02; 4.19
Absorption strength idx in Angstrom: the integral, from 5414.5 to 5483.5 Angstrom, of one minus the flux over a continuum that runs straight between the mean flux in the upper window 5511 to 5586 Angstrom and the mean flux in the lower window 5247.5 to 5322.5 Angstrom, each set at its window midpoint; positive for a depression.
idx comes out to -2.7 Angstrom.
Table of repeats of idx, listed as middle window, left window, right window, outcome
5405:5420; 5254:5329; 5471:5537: 1.1 Angstrom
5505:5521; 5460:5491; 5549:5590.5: 0.7 Angstrom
